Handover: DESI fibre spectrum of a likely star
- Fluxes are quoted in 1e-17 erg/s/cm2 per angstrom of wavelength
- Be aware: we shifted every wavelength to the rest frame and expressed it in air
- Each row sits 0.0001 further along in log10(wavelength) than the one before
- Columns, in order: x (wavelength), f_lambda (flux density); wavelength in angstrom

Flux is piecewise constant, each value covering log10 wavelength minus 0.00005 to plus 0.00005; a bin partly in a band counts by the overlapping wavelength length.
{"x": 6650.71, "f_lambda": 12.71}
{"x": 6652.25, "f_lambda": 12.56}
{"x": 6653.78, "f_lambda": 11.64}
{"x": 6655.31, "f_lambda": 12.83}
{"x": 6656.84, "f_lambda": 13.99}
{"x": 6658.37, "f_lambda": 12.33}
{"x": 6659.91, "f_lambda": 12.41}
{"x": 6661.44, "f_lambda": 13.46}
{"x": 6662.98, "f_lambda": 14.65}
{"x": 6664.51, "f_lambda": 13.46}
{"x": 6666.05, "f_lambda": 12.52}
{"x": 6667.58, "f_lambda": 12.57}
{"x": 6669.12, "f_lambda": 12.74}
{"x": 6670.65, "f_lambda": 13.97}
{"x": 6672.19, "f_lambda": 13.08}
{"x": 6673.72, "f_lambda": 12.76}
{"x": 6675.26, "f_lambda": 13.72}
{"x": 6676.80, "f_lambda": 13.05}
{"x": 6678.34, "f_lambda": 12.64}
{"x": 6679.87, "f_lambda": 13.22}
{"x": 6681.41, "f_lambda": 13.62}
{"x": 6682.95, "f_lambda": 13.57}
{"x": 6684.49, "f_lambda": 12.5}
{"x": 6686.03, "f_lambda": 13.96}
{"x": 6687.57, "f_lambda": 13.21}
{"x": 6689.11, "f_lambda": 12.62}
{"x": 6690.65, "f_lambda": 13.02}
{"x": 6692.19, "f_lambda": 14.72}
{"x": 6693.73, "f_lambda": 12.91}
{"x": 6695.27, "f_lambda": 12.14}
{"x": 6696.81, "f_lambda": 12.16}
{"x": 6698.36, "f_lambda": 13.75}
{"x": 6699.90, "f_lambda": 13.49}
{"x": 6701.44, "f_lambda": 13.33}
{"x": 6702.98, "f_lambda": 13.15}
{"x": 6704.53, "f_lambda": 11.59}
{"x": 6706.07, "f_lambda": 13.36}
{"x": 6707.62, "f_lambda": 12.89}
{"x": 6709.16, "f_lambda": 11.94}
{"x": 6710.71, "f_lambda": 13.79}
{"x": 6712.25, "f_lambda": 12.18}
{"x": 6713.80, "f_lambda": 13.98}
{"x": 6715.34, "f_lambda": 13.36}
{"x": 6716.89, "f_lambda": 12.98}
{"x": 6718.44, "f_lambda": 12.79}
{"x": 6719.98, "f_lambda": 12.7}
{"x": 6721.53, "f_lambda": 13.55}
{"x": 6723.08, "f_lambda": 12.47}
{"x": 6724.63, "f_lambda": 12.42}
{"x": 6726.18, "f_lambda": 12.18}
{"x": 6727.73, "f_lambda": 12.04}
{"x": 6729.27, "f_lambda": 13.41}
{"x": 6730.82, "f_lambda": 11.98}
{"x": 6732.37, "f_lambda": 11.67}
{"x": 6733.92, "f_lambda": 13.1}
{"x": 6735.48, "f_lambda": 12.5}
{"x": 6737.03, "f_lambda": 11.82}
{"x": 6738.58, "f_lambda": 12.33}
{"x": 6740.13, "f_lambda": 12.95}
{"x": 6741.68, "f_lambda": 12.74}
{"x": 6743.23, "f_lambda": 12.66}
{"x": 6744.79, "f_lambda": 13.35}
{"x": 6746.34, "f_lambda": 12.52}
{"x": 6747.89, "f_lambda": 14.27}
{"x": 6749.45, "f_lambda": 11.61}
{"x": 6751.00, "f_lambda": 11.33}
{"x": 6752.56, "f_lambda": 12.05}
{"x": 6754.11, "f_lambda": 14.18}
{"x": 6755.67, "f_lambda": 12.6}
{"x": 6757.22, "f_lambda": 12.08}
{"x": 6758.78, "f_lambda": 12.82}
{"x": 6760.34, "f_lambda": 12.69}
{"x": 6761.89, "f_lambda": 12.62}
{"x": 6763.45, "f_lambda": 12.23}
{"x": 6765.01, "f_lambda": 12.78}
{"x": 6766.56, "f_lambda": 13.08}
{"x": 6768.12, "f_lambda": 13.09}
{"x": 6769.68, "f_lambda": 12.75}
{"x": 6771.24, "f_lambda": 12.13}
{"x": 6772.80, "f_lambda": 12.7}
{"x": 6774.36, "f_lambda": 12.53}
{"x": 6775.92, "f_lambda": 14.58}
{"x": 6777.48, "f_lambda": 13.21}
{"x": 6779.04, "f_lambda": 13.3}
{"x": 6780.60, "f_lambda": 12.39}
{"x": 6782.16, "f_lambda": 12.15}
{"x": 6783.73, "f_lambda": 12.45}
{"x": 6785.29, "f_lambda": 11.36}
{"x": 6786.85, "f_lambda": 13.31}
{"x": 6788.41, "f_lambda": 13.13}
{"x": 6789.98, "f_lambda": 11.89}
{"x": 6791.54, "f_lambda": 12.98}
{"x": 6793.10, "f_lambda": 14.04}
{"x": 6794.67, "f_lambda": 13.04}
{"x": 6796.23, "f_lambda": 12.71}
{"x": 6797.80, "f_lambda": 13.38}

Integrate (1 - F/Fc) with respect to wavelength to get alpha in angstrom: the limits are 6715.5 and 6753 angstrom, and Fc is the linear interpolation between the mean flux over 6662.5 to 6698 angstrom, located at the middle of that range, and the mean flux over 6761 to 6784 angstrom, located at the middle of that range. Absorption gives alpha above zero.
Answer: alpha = 1.1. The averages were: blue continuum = 13.2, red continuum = 12.8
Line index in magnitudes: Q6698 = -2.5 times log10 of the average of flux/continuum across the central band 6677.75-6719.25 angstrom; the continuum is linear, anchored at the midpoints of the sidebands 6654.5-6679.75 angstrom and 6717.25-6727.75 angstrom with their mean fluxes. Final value -0.02 mag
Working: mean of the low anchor 13.1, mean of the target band 13.1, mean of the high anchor 12.6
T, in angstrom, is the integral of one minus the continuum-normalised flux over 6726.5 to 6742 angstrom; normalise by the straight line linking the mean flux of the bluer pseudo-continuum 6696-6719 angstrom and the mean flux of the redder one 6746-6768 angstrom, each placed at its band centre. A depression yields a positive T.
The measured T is 0.4 angstrom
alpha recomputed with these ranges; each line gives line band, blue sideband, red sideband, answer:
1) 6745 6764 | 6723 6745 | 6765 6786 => 0.0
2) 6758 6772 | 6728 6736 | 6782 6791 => -0.3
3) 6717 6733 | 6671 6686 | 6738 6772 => 0.4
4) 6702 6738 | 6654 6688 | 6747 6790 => 0.7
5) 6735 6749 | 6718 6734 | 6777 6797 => -0.2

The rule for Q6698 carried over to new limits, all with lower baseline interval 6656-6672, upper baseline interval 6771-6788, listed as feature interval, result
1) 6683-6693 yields -0.02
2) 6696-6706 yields 0.01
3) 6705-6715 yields 0.00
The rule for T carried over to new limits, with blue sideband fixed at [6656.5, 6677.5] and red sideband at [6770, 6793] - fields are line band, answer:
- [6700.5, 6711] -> 0.2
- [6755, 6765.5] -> 0.2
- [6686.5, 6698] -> 0.1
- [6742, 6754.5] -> 0.2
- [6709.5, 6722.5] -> -0.1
